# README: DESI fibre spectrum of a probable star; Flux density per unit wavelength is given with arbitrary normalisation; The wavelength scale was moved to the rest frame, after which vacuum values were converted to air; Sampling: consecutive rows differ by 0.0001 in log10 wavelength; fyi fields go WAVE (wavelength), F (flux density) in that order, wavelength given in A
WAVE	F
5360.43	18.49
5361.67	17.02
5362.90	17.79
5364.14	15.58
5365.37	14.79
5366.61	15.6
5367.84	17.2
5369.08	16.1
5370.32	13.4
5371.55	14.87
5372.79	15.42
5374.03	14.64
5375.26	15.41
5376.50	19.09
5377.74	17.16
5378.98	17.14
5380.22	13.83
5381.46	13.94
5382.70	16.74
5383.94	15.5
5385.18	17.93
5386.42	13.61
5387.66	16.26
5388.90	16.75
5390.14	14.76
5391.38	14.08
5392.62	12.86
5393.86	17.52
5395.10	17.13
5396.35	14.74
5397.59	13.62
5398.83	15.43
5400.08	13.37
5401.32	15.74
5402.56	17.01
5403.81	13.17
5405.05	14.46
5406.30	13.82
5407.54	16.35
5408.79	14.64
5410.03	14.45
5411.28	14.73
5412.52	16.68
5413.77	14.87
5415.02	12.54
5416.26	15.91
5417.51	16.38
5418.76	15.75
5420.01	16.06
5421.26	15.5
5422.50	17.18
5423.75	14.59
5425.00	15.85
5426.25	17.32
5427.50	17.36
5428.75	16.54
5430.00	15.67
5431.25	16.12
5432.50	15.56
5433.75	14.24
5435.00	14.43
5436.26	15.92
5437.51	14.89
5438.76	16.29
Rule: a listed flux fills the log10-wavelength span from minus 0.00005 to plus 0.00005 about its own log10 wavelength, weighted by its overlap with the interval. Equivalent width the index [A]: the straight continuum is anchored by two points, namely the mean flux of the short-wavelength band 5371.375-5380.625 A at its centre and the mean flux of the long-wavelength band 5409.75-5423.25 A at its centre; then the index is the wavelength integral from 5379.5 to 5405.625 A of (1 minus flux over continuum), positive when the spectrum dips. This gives 1.1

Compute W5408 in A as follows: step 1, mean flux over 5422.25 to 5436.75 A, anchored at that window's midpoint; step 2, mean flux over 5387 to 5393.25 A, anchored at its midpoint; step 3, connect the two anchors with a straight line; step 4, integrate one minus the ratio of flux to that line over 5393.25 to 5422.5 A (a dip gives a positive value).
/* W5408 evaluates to 0.20 A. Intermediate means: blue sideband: 15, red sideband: 15.9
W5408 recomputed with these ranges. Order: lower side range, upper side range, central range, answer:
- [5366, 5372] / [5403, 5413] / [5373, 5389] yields -0.74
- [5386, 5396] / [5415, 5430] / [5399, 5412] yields 0.73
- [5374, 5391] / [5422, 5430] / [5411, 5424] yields 0.63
